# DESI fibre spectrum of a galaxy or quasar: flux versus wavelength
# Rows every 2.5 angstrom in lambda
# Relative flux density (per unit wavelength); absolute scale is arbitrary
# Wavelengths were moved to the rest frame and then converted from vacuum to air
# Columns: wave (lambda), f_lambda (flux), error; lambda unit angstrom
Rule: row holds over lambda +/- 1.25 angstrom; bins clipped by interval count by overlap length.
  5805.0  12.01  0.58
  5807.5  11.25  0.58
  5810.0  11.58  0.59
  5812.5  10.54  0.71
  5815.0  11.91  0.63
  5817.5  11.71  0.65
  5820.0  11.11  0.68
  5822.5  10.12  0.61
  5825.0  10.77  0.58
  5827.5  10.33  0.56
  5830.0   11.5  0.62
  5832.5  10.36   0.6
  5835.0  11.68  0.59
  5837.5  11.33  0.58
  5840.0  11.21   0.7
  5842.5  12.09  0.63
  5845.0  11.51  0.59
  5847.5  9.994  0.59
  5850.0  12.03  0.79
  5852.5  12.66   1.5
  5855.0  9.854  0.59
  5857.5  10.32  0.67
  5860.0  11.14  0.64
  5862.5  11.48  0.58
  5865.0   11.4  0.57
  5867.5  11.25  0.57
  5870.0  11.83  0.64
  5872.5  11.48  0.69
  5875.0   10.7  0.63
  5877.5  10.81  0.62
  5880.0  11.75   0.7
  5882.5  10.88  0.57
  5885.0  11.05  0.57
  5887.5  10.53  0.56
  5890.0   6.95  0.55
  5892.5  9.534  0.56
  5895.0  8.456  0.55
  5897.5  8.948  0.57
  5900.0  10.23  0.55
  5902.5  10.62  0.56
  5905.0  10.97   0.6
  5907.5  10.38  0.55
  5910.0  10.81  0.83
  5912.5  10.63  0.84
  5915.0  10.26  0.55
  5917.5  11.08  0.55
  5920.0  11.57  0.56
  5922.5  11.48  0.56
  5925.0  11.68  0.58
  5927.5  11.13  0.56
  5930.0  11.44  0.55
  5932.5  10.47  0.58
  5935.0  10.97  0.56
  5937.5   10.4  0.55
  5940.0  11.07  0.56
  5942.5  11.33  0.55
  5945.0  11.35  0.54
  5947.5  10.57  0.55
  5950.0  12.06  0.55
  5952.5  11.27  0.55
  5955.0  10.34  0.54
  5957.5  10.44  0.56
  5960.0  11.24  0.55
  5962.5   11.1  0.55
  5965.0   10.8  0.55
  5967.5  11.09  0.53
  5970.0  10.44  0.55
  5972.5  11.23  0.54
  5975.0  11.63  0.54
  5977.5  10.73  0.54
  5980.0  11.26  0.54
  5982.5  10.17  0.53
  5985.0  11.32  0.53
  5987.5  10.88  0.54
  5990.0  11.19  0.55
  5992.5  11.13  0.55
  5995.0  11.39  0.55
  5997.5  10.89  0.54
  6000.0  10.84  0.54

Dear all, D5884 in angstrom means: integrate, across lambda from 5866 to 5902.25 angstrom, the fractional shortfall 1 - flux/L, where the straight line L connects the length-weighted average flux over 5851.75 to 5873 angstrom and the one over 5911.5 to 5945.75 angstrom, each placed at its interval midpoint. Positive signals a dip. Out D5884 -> 2.7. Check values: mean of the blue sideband 11.2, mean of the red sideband 11.1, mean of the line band 10.3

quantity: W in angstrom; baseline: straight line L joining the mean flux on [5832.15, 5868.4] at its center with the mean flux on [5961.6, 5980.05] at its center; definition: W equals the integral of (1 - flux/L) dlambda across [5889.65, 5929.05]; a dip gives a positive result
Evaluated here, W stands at 2.7 angstrom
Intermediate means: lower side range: 11.2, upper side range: 11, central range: 10.4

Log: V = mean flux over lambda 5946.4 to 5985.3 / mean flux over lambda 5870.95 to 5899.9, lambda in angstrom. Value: 1.1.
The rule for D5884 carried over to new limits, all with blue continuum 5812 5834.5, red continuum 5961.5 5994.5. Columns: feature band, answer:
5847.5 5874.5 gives -0.71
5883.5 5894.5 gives 1.51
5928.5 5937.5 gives 0.09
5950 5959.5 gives 0.08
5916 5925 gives -0.32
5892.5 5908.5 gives 1.59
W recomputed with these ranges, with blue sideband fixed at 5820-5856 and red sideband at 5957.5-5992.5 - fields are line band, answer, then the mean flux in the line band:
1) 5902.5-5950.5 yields 0.11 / 11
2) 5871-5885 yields -0.07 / 11.1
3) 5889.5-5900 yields 2.16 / 8.79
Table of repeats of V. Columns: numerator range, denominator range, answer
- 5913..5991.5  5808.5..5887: 0.99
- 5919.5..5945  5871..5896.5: 1.09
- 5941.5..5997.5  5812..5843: 0.99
